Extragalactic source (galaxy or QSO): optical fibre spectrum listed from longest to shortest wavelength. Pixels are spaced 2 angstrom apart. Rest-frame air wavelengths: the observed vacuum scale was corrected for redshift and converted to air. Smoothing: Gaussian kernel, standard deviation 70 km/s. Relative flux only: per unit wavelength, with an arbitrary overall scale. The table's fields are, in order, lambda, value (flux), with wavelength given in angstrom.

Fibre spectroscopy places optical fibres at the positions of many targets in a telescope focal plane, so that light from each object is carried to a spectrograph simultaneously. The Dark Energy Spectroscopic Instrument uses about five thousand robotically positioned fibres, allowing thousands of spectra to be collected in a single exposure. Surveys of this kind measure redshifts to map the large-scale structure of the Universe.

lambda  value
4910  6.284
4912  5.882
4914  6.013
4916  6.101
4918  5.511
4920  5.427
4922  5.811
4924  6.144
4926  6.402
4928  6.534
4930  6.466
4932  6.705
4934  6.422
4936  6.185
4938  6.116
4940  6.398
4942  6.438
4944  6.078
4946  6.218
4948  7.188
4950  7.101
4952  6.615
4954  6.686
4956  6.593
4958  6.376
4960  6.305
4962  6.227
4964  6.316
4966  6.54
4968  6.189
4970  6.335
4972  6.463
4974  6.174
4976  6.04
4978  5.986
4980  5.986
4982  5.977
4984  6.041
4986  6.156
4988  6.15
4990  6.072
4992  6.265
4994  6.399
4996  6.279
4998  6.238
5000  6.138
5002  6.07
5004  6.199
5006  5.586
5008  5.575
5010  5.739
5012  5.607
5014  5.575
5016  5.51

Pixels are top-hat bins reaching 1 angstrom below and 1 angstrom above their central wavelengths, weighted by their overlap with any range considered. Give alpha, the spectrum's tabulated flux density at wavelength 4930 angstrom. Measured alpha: 6.466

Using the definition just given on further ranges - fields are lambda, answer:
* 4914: 6.013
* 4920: 5.427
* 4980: 5.986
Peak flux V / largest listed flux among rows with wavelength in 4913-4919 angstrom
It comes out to 6.101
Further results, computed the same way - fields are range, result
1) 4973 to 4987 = 6.174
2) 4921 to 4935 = 6.705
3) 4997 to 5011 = 6.238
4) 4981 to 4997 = 6.399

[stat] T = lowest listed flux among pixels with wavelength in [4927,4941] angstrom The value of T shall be 6.116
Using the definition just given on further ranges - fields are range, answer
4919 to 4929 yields 5.427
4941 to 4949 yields 6.078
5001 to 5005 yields 6.07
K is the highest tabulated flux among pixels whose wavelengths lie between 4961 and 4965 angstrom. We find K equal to 6.316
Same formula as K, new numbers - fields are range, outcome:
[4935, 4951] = 7.188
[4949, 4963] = 7.101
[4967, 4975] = 6.463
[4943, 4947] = 6.218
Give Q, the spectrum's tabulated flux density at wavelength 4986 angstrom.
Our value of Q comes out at 6.156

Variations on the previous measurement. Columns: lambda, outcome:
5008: 5.575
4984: 6.041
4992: 6.265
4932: 6.705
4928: 6.534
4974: 6.174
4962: 6.227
